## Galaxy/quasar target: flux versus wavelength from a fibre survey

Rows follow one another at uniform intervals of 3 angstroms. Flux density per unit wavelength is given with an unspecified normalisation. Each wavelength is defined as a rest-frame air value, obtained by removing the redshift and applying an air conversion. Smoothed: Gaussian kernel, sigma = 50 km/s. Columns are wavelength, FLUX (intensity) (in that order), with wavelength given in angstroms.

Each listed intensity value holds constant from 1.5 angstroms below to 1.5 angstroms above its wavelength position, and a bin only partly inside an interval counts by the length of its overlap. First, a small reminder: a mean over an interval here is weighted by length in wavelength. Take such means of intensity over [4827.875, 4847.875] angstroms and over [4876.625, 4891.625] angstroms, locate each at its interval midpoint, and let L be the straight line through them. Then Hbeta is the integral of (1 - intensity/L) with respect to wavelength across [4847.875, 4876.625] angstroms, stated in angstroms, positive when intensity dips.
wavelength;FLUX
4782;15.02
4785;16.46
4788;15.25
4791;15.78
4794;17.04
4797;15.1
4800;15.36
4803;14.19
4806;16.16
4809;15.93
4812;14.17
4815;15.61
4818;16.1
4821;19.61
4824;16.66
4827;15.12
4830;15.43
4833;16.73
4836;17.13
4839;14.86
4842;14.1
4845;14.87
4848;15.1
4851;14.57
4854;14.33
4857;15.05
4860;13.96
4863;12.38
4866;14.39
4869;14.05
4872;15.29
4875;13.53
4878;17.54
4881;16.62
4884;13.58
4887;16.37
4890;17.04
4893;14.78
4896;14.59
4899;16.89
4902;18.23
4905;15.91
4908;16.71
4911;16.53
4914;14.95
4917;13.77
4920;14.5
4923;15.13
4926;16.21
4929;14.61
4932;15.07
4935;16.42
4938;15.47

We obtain 2.9 angstroms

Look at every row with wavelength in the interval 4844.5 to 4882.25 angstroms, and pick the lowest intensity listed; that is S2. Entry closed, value 12.38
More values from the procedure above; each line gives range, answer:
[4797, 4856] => 14.1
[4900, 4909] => 15.91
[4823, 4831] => 15.12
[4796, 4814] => 14.17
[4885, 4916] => 14.59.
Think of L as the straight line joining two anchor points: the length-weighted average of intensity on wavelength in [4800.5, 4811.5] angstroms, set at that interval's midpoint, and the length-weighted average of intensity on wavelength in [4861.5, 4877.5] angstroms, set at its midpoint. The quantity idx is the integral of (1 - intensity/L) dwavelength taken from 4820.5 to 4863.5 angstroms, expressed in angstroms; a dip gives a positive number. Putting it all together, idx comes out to -1.8 angstroms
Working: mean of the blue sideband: 15.3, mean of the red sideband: 14.2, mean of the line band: 15.3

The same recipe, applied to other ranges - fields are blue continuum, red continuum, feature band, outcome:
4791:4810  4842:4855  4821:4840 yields -1.61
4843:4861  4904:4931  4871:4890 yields -0.84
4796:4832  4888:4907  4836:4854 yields 1.24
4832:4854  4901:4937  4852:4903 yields 0.80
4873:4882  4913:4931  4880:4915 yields -1.45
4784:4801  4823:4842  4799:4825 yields -0.25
